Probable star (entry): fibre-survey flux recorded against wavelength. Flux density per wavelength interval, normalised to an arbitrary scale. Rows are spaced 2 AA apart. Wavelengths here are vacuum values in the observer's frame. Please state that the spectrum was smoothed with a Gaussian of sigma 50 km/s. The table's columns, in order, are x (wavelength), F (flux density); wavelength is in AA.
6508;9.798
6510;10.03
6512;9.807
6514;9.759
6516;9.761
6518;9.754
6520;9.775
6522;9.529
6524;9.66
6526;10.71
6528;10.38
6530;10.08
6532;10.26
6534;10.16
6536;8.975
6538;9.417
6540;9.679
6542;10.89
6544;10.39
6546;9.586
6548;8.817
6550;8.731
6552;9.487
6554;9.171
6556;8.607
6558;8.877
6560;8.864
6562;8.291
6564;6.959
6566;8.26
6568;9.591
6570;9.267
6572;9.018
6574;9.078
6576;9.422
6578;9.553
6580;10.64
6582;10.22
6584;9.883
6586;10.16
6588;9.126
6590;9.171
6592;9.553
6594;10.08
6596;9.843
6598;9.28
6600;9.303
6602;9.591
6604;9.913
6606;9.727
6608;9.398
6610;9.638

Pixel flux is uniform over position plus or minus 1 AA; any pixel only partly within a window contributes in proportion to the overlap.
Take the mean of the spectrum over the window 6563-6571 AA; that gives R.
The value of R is 8.52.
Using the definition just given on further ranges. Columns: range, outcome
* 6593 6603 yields 9.62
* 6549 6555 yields 9.13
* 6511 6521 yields 9.77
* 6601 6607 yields 9.74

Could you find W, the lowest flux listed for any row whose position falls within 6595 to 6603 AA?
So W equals 9.28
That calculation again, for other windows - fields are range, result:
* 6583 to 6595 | 9.126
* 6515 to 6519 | 9.754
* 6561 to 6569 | 6.959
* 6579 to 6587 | 9.883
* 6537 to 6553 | 8.731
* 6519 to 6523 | 9.529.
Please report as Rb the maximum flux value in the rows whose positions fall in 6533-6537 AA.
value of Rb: 10.16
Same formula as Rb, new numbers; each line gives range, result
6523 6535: 10.71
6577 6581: 10.64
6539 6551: 10.89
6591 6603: 10.08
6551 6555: 9.487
